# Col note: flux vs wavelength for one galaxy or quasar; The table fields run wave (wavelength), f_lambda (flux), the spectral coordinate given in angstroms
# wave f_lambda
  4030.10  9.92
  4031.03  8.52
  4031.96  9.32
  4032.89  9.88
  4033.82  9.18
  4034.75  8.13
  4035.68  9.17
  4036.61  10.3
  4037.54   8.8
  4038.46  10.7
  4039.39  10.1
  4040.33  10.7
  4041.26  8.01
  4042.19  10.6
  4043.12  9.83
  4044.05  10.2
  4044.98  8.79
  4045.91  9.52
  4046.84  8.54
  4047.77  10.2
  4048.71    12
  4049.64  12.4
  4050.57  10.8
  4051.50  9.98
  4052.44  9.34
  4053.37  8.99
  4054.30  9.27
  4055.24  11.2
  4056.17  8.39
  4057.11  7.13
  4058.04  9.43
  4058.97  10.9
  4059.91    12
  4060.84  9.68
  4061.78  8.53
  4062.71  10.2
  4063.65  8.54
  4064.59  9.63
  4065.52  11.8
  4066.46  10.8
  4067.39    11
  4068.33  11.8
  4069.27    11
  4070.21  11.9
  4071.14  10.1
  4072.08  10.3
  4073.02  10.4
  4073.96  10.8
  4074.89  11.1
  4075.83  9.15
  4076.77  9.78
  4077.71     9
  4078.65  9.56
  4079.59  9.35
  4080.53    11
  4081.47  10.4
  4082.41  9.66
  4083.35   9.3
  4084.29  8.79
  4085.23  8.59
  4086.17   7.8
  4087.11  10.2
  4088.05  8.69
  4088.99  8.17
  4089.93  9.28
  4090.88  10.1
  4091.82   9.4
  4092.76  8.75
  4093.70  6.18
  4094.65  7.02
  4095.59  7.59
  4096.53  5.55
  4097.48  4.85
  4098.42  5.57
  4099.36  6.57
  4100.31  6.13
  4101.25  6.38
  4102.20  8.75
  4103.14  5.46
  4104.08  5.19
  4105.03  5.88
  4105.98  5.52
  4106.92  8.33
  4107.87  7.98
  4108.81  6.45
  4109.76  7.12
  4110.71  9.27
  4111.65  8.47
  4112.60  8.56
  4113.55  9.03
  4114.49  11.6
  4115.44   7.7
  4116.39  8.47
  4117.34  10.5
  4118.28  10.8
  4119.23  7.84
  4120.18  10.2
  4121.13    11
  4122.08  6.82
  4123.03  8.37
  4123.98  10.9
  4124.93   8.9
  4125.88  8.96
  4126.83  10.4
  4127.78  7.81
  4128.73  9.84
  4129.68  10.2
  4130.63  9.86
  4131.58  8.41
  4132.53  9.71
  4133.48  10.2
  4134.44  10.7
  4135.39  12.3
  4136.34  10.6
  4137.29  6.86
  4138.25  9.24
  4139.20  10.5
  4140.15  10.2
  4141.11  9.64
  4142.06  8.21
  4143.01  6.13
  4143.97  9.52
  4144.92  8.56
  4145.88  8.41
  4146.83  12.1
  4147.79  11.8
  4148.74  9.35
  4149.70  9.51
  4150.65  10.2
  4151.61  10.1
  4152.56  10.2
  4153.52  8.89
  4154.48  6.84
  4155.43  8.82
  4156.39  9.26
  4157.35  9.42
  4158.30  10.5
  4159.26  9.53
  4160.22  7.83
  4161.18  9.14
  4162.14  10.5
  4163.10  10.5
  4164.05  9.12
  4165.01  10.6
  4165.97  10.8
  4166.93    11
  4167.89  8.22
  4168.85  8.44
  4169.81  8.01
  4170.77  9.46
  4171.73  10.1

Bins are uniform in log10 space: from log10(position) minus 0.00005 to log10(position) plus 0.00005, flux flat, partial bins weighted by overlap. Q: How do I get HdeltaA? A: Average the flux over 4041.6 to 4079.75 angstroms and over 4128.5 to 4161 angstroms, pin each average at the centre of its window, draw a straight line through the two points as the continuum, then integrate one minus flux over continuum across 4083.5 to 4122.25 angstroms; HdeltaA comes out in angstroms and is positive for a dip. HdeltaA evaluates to 7.2 angstroms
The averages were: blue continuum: 10.1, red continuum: 9.51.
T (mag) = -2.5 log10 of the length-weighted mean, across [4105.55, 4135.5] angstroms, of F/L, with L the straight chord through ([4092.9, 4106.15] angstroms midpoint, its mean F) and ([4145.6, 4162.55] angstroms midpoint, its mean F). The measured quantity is -0.20 mag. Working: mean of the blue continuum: 6.27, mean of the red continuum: 9.59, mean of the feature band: 9.1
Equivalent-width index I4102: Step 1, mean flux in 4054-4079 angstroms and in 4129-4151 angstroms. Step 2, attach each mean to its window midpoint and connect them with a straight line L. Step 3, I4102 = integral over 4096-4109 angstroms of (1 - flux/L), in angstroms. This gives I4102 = 4.7 angstroms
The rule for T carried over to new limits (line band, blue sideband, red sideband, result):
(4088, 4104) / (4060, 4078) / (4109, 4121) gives 0.312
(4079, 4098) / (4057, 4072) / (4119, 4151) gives 0.181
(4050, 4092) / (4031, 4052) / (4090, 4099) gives -0.174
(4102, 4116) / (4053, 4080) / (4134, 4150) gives 0.267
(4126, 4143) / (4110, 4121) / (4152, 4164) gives -0.031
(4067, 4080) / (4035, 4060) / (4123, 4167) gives -0.063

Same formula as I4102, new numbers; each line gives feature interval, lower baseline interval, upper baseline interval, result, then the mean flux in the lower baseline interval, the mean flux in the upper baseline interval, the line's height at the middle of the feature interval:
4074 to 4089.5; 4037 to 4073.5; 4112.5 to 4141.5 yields 0.7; 10.1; 9.56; 9.9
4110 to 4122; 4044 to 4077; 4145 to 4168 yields 0.7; 10.2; 9.7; 9.89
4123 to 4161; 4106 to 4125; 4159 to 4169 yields -0.8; 8.84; 9.65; 9.28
